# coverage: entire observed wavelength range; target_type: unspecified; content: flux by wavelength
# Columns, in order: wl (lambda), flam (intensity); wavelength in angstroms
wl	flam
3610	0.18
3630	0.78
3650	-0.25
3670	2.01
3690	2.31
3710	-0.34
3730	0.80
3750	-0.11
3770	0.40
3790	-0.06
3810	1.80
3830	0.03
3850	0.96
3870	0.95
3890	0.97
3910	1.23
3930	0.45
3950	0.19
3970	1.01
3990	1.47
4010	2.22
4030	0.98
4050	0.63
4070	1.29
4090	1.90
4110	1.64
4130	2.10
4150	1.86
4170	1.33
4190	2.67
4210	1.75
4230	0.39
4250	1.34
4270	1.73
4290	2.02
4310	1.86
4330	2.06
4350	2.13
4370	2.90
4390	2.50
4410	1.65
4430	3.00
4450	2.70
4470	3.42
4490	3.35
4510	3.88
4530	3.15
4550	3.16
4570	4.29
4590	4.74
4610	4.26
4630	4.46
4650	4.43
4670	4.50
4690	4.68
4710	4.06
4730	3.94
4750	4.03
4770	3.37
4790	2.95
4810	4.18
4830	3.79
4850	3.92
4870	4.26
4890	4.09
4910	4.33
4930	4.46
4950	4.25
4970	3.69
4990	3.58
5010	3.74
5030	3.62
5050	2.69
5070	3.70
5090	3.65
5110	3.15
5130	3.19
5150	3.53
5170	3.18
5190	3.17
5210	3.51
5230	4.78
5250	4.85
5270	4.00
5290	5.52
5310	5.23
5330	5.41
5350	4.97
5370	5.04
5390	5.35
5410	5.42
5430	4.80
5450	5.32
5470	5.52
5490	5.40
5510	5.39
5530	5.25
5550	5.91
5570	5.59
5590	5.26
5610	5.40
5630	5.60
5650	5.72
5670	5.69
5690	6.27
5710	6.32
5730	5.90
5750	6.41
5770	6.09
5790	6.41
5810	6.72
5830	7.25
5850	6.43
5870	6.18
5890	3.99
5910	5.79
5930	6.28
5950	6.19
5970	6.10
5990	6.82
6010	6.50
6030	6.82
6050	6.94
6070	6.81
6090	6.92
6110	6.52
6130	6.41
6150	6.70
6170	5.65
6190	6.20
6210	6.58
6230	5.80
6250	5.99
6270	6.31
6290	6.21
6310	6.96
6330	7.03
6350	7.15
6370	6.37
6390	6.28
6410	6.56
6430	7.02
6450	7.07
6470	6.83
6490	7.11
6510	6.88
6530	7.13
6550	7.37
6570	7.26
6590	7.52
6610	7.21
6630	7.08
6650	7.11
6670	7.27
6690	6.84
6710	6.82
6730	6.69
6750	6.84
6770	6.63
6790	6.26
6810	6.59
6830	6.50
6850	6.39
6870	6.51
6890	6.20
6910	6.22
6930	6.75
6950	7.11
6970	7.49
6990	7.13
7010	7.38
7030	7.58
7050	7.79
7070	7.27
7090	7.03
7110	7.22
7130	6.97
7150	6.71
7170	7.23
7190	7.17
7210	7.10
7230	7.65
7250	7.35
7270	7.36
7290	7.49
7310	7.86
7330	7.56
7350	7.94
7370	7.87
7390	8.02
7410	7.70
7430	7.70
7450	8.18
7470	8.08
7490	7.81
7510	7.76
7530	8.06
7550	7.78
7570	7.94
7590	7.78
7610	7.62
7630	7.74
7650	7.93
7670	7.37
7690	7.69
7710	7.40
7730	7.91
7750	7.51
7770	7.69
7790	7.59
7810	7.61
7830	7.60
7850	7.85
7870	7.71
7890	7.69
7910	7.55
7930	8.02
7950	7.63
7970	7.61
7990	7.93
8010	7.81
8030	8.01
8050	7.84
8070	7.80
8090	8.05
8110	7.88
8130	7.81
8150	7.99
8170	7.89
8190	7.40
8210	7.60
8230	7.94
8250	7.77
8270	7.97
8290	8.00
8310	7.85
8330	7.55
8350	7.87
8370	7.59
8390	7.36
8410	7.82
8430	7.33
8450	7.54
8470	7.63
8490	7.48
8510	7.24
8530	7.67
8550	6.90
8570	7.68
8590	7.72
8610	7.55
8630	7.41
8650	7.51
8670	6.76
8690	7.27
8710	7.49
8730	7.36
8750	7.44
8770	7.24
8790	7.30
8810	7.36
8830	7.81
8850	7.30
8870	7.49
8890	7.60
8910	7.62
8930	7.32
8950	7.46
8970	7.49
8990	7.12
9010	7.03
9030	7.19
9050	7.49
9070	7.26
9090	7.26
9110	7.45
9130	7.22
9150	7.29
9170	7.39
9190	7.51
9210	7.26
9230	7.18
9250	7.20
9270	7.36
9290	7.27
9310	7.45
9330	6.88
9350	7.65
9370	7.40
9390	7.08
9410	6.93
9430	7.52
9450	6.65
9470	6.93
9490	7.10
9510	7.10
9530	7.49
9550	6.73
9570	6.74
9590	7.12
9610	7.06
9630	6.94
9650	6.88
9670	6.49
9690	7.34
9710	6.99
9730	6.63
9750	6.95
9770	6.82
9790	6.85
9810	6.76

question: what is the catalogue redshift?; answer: 0.000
